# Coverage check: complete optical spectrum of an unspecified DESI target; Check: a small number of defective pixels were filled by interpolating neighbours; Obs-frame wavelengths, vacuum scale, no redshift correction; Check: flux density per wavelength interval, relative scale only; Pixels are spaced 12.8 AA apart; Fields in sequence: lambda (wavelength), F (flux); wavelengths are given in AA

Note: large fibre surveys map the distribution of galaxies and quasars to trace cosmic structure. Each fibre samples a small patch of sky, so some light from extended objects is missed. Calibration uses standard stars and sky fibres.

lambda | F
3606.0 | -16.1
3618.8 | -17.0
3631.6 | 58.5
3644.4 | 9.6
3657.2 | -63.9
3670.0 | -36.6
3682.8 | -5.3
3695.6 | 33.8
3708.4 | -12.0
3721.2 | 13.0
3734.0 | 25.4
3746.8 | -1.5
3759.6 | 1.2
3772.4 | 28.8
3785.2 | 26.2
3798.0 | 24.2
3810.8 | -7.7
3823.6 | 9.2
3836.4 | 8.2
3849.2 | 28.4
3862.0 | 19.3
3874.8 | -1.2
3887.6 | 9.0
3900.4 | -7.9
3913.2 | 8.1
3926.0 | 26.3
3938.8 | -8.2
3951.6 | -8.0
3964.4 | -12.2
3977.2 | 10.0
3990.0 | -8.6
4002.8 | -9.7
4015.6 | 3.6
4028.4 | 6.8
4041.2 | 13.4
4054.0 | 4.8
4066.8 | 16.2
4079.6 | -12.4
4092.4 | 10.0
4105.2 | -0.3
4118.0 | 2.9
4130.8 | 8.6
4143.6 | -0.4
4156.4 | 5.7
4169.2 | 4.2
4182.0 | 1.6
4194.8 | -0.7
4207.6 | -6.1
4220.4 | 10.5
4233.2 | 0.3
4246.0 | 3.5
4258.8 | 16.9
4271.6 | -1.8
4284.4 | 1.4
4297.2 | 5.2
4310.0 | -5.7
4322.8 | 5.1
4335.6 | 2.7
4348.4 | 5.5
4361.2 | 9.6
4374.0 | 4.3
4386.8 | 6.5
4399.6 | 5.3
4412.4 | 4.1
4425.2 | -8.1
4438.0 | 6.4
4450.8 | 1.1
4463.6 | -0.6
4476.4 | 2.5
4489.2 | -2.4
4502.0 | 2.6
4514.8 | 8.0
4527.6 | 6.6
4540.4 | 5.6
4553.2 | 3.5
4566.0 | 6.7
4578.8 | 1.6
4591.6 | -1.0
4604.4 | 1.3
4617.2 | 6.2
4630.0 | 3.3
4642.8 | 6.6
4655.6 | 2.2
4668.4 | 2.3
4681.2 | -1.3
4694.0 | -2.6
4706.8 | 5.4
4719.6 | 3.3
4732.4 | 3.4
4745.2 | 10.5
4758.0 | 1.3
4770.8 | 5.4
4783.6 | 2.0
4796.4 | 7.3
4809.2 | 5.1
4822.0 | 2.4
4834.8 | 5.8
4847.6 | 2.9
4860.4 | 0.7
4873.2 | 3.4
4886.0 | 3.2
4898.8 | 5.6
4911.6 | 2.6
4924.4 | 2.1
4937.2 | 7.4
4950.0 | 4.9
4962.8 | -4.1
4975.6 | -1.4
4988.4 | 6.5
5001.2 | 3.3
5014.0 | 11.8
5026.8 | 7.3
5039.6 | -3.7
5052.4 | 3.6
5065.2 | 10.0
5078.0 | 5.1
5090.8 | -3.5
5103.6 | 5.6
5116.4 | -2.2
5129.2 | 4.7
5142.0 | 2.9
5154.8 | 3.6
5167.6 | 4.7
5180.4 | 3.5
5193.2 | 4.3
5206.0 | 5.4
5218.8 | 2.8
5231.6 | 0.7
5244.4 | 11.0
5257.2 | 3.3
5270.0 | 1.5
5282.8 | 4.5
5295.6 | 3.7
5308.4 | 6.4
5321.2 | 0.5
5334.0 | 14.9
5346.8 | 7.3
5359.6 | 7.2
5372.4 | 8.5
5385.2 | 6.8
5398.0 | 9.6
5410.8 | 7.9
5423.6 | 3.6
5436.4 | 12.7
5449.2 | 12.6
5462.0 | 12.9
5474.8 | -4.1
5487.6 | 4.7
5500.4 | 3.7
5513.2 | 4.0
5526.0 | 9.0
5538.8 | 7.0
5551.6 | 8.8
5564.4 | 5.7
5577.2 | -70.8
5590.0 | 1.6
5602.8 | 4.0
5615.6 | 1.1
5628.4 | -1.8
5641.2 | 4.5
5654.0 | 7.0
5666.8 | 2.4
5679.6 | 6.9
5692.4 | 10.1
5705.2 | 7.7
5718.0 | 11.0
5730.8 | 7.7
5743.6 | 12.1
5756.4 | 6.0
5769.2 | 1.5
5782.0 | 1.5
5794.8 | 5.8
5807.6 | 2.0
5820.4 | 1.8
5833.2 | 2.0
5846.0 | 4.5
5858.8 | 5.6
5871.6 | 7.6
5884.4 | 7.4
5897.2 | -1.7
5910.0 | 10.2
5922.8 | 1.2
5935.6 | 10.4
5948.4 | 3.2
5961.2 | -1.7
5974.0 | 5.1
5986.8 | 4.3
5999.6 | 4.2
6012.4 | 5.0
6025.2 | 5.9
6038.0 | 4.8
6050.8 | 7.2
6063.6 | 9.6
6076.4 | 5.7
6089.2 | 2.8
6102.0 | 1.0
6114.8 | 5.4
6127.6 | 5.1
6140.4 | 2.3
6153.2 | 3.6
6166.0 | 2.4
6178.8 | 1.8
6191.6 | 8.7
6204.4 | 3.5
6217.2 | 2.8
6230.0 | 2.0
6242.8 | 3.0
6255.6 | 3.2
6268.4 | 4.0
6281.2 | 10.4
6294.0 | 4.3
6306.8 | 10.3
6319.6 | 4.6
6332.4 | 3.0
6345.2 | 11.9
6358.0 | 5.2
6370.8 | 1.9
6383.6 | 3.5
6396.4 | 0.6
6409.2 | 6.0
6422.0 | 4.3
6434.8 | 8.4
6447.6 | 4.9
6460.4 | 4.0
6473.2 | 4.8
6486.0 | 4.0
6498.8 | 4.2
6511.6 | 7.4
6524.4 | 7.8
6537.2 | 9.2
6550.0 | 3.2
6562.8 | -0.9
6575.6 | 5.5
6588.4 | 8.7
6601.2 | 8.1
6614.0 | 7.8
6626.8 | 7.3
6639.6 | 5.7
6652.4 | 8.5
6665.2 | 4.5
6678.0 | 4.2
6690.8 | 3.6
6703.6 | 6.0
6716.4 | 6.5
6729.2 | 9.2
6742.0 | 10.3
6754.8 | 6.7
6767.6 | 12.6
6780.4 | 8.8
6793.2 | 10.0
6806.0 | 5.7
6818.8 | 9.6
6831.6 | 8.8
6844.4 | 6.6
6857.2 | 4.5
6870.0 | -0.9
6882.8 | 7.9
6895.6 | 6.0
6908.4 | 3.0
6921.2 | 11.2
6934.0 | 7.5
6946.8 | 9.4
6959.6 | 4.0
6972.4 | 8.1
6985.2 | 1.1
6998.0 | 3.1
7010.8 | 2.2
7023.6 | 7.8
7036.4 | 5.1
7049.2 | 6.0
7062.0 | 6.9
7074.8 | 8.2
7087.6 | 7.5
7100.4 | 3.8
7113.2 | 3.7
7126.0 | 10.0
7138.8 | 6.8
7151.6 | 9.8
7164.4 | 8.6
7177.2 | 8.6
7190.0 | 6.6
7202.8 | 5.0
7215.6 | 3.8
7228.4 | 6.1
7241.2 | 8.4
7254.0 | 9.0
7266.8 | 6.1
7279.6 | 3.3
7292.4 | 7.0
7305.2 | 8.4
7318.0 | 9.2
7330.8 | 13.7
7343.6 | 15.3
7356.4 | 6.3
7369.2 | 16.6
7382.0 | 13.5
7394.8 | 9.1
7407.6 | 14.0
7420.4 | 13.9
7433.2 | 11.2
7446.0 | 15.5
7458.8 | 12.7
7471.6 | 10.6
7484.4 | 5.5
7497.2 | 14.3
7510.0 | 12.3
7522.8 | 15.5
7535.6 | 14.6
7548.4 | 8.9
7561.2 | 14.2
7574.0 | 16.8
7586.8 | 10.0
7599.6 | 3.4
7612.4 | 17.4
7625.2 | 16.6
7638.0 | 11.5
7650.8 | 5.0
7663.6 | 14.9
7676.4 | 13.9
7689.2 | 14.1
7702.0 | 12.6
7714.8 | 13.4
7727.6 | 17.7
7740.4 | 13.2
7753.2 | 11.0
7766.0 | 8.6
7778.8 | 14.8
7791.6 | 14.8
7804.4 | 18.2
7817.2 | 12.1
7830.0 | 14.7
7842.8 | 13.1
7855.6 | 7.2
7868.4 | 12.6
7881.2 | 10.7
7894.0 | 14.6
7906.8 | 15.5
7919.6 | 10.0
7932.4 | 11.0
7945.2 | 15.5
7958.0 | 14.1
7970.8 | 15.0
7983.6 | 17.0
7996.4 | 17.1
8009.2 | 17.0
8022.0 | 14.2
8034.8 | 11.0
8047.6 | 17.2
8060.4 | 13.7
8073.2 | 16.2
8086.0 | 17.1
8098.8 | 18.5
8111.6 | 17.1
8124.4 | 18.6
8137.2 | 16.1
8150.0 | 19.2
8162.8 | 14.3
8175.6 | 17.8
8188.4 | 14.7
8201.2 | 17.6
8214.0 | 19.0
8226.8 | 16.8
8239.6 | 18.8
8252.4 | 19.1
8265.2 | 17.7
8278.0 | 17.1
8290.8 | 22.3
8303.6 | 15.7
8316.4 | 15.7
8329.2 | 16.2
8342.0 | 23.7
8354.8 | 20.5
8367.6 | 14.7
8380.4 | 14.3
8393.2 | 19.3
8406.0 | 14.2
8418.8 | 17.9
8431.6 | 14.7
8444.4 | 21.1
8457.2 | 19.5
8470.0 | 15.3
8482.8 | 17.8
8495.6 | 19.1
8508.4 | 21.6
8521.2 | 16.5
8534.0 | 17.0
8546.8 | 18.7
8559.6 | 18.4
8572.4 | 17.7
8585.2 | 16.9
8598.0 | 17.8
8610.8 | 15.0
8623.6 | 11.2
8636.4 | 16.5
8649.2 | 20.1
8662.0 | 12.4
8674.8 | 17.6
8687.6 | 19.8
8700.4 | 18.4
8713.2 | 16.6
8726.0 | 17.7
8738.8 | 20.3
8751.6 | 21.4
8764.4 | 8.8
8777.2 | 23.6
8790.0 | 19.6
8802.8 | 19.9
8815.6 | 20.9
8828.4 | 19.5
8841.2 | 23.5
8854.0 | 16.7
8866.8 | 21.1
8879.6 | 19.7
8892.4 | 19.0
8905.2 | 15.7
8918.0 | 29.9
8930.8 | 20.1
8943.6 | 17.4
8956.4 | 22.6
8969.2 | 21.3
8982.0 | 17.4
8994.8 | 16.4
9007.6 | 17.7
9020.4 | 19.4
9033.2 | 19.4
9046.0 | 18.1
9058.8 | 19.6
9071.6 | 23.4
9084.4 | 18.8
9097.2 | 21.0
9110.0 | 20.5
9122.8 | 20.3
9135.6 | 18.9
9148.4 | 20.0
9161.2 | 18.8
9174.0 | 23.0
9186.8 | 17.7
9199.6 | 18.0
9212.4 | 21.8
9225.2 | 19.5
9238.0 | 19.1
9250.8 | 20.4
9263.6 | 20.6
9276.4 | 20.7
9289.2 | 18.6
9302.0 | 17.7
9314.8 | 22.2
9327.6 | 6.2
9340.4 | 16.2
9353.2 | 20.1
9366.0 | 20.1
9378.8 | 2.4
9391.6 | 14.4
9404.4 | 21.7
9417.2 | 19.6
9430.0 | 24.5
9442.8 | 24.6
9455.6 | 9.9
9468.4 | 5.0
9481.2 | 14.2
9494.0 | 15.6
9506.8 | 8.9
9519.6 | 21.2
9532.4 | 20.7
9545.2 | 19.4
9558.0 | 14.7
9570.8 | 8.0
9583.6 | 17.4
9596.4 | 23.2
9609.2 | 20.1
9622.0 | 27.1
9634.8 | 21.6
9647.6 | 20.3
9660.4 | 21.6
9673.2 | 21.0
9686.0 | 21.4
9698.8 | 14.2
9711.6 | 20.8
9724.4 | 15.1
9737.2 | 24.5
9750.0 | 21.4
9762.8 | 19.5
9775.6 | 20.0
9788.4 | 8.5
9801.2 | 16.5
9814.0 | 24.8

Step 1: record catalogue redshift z 0.83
